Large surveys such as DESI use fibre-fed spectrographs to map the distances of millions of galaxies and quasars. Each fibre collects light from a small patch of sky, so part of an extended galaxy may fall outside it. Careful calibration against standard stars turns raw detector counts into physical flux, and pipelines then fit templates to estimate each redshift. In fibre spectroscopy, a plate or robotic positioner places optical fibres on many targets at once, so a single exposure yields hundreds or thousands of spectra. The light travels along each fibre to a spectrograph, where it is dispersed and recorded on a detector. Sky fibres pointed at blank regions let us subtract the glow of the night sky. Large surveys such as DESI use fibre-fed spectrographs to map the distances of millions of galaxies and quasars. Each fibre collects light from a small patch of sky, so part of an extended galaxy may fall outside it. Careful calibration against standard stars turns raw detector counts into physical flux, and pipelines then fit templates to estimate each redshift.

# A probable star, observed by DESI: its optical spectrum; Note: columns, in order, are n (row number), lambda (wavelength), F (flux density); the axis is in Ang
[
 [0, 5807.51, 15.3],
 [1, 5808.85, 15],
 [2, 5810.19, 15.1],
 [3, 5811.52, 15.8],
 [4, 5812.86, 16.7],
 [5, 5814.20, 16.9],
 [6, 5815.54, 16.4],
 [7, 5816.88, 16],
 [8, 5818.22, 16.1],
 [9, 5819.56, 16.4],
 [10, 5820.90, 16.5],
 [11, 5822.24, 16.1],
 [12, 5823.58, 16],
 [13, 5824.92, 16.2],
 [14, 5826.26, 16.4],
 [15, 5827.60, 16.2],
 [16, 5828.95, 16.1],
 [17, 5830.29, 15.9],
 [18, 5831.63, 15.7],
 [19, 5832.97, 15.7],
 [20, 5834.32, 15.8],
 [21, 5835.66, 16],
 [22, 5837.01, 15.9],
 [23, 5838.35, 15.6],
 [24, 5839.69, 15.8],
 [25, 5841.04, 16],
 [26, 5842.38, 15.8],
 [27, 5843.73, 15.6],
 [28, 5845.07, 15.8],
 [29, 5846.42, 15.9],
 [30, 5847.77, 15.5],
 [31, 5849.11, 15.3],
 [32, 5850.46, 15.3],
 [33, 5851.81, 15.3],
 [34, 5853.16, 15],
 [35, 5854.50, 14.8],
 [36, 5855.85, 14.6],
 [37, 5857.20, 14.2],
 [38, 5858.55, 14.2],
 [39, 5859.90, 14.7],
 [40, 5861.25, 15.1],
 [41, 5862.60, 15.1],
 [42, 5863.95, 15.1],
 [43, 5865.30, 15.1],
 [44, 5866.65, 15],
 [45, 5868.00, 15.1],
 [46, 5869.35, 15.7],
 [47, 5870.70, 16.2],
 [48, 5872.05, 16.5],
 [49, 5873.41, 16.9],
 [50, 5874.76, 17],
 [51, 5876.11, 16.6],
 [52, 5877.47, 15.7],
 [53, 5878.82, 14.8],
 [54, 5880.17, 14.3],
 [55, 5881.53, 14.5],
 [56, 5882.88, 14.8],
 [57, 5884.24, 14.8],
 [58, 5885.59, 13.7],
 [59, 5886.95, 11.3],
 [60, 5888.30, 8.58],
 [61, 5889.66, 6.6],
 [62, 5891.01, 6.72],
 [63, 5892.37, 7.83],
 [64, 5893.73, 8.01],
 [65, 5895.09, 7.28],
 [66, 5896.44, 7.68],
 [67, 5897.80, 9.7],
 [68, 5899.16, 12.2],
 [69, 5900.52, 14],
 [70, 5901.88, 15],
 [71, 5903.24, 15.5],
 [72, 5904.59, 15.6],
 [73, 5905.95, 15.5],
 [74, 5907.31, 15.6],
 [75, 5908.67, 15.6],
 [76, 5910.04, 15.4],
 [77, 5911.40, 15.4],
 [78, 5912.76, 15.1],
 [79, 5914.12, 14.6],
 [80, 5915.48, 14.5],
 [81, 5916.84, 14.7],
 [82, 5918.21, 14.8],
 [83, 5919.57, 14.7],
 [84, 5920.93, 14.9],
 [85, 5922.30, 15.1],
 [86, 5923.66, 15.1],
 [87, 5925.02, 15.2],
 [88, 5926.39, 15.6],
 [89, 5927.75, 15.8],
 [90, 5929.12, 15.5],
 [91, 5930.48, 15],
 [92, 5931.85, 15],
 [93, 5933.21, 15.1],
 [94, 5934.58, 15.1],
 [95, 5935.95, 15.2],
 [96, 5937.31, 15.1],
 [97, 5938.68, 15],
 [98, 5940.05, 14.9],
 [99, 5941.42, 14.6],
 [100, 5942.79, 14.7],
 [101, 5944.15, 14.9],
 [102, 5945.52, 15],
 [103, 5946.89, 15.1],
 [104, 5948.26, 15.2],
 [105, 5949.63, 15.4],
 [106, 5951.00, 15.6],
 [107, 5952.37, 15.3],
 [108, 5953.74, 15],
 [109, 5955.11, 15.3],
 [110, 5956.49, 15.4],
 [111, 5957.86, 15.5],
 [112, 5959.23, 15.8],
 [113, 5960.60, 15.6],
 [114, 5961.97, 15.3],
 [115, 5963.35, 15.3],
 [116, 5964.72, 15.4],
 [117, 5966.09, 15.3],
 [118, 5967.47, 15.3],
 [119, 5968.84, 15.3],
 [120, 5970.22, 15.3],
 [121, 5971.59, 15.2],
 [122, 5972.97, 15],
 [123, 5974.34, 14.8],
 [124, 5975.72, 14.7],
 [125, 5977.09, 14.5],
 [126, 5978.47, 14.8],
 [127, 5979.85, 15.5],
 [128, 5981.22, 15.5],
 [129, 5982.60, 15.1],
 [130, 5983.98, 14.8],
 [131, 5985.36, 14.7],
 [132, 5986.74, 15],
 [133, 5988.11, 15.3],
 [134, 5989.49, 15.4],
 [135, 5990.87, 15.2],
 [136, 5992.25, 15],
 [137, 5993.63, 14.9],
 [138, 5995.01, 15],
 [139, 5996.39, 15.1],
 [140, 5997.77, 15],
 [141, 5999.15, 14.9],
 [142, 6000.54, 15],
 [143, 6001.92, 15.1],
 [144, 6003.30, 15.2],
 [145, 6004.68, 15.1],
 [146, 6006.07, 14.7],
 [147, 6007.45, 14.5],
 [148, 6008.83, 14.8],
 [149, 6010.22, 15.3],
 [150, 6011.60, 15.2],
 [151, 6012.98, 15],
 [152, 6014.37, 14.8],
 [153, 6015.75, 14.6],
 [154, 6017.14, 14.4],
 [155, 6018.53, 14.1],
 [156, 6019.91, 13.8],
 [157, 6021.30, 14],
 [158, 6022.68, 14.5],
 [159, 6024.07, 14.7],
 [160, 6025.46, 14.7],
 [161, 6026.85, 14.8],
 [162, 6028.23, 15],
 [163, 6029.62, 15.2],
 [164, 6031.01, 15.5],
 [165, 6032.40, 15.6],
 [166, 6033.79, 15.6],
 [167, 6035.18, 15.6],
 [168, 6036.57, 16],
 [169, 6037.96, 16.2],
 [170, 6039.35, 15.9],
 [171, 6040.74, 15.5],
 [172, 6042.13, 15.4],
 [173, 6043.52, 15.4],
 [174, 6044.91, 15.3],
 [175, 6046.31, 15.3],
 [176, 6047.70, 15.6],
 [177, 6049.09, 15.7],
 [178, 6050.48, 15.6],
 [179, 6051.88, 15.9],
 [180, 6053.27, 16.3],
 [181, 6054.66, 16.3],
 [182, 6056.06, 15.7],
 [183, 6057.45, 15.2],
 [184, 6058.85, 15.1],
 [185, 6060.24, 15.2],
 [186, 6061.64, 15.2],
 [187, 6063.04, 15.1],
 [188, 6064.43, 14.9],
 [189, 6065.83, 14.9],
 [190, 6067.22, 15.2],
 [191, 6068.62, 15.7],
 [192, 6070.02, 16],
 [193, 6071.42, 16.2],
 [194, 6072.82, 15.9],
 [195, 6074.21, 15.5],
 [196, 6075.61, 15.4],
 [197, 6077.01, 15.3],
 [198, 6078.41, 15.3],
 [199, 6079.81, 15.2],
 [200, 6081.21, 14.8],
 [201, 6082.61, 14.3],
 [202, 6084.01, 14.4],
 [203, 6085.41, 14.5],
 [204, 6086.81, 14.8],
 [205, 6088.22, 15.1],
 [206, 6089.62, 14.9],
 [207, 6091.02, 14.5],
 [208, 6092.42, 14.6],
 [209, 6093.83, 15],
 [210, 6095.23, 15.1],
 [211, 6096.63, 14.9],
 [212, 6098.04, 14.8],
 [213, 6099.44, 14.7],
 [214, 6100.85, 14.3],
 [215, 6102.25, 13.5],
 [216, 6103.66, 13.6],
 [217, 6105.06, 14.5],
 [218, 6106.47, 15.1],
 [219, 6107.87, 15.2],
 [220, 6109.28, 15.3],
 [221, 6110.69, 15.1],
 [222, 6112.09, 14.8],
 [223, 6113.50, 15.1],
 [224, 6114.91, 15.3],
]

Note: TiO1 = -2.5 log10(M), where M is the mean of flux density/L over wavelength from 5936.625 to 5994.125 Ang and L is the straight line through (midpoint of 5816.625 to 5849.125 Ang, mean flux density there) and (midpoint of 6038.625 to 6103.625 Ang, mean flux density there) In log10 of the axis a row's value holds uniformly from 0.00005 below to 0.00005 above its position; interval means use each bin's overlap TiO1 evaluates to 0.03 mag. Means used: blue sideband 15.9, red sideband 15.2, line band 15.1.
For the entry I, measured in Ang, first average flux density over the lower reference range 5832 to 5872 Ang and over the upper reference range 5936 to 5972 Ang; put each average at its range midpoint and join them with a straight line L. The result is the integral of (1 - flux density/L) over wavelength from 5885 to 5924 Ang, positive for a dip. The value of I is 6.4 Ang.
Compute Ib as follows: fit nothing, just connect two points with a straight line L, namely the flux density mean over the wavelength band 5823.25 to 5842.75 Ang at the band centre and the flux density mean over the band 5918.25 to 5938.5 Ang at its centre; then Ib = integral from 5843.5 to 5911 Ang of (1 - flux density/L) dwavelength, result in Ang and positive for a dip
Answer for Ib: 7.2 Ang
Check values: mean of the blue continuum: 15.9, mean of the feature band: 13.9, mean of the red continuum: 15.2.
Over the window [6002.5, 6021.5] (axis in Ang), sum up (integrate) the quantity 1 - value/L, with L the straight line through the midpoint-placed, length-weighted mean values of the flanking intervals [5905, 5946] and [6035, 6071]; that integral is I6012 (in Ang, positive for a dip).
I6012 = 0.87 Ang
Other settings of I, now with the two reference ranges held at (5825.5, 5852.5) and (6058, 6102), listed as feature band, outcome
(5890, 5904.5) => 4.7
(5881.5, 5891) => 2.5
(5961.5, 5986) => 0.4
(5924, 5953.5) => 0.6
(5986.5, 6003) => 0.2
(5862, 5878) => -0.2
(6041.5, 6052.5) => -0.3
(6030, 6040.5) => -0.4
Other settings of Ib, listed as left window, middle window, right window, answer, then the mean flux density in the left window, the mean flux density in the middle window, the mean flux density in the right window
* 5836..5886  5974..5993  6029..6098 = 0.4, 15.3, 15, 15.3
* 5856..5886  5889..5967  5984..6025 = 4.4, 15.2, 14.2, 14.8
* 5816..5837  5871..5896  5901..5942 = 4.8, 16.1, 12.6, 15.1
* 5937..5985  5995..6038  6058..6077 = 0.9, 15.2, 14.9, 15.4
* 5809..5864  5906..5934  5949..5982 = 0.5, 15.7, 15.1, 15.3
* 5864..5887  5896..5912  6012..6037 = 1.2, 15.3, 14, 14.9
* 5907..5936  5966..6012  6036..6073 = 0.9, 15.1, 15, 15.6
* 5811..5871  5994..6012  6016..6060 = 0.4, 15.7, 15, 15.3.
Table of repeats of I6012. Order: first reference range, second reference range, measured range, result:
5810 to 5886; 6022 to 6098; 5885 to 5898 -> 5.7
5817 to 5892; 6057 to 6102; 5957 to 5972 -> -0.4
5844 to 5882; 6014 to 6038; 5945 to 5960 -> -0.2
